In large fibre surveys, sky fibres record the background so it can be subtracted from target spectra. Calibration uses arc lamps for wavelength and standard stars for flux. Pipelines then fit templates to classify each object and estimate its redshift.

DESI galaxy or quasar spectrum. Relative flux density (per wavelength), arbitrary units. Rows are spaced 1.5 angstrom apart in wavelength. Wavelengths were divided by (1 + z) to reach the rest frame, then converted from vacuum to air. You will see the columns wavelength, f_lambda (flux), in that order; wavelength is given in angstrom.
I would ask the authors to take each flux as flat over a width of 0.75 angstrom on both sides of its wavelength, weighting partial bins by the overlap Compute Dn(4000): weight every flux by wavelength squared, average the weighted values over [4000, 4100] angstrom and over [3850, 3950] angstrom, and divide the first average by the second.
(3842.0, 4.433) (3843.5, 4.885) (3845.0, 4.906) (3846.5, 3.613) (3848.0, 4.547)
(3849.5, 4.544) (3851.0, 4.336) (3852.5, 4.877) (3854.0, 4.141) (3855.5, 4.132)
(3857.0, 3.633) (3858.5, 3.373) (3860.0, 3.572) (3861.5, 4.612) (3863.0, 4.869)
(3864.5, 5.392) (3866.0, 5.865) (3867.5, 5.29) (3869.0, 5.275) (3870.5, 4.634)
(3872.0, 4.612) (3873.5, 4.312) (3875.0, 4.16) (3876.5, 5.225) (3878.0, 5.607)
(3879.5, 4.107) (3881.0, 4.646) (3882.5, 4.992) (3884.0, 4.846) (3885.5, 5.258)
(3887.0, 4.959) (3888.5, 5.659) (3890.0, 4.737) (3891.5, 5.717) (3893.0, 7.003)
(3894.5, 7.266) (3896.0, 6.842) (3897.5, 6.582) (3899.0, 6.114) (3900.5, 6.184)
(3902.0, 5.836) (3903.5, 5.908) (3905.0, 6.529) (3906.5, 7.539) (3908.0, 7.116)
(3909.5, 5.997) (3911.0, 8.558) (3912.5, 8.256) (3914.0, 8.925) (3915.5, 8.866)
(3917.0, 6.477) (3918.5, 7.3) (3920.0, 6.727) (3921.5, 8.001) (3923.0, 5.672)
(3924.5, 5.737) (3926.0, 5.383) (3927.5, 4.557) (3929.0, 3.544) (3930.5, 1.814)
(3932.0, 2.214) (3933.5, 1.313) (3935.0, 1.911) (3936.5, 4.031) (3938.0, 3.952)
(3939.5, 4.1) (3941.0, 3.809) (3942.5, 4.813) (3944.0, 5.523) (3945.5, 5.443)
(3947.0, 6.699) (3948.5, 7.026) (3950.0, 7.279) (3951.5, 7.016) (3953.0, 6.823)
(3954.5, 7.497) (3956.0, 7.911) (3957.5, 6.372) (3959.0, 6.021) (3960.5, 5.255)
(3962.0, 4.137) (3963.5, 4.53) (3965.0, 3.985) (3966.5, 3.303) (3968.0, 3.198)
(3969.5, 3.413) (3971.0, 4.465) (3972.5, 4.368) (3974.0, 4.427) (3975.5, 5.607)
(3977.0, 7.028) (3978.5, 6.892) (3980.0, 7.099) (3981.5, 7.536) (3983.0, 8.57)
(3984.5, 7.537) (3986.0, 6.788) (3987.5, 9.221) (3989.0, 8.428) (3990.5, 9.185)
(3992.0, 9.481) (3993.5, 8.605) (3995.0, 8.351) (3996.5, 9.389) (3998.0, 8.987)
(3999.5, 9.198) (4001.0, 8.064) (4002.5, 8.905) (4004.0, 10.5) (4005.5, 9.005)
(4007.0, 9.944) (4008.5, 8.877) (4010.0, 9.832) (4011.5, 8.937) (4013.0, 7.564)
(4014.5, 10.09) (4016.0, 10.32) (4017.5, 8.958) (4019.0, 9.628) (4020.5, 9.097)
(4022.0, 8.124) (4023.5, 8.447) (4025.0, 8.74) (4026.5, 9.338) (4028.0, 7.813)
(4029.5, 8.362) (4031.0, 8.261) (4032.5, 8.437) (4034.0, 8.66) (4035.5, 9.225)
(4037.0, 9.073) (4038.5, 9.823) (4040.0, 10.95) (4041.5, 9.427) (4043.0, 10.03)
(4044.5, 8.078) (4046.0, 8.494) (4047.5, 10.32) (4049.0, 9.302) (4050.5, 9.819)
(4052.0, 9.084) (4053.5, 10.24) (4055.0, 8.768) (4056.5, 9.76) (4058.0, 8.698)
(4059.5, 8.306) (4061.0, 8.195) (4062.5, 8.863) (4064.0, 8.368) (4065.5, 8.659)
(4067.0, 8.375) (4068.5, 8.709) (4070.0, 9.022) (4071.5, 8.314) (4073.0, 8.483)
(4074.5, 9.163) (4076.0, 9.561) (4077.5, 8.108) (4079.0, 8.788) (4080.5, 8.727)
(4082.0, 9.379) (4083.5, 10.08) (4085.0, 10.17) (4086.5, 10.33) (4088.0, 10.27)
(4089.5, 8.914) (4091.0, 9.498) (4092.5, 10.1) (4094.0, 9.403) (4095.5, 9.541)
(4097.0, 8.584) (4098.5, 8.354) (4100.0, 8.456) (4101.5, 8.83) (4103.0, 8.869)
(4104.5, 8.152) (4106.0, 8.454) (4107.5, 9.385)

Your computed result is 1.83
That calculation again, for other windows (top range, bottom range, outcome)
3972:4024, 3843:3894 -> 1.87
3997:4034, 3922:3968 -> 1.89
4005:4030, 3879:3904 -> 1.68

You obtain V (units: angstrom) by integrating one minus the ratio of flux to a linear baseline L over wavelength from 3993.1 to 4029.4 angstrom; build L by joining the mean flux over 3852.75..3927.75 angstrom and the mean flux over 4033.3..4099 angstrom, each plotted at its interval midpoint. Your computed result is -4.1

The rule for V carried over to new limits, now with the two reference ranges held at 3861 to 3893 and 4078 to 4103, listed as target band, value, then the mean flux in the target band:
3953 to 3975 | 5.73 angstrom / 4.99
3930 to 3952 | 6.59 angstrom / 4.46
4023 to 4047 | -2.23 angstrom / 8.97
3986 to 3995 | -1.77 angstrom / 8.75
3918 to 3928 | -0.44 angstrom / 6.21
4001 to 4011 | -2.32 angstrom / 9.39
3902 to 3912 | -2.21 angstrom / 6.89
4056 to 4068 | 0.15 angstrom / 8.63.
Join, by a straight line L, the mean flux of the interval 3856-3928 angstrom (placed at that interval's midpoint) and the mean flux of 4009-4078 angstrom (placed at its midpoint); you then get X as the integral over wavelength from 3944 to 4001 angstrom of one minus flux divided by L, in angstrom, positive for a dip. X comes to 6.5 angstrom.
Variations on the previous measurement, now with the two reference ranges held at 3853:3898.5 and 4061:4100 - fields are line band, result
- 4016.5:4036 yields -1.7 angstrom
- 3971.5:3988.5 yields 0.7 angstrom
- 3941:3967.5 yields 3.2 angstrom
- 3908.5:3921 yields -3.9 angstrom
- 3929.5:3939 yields 5.5 angstrom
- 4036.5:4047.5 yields -1.5 angstrom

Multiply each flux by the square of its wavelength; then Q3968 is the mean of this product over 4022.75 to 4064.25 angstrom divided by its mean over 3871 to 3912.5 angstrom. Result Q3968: 1.67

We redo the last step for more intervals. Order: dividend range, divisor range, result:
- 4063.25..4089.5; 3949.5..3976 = 1.82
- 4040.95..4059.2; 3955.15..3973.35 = 2.04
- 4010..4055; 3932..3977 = 1.91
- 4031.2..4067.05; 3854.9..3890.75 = 2.10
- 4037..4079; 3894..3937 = 1.65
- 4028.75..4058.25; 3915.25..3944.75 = 2.08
